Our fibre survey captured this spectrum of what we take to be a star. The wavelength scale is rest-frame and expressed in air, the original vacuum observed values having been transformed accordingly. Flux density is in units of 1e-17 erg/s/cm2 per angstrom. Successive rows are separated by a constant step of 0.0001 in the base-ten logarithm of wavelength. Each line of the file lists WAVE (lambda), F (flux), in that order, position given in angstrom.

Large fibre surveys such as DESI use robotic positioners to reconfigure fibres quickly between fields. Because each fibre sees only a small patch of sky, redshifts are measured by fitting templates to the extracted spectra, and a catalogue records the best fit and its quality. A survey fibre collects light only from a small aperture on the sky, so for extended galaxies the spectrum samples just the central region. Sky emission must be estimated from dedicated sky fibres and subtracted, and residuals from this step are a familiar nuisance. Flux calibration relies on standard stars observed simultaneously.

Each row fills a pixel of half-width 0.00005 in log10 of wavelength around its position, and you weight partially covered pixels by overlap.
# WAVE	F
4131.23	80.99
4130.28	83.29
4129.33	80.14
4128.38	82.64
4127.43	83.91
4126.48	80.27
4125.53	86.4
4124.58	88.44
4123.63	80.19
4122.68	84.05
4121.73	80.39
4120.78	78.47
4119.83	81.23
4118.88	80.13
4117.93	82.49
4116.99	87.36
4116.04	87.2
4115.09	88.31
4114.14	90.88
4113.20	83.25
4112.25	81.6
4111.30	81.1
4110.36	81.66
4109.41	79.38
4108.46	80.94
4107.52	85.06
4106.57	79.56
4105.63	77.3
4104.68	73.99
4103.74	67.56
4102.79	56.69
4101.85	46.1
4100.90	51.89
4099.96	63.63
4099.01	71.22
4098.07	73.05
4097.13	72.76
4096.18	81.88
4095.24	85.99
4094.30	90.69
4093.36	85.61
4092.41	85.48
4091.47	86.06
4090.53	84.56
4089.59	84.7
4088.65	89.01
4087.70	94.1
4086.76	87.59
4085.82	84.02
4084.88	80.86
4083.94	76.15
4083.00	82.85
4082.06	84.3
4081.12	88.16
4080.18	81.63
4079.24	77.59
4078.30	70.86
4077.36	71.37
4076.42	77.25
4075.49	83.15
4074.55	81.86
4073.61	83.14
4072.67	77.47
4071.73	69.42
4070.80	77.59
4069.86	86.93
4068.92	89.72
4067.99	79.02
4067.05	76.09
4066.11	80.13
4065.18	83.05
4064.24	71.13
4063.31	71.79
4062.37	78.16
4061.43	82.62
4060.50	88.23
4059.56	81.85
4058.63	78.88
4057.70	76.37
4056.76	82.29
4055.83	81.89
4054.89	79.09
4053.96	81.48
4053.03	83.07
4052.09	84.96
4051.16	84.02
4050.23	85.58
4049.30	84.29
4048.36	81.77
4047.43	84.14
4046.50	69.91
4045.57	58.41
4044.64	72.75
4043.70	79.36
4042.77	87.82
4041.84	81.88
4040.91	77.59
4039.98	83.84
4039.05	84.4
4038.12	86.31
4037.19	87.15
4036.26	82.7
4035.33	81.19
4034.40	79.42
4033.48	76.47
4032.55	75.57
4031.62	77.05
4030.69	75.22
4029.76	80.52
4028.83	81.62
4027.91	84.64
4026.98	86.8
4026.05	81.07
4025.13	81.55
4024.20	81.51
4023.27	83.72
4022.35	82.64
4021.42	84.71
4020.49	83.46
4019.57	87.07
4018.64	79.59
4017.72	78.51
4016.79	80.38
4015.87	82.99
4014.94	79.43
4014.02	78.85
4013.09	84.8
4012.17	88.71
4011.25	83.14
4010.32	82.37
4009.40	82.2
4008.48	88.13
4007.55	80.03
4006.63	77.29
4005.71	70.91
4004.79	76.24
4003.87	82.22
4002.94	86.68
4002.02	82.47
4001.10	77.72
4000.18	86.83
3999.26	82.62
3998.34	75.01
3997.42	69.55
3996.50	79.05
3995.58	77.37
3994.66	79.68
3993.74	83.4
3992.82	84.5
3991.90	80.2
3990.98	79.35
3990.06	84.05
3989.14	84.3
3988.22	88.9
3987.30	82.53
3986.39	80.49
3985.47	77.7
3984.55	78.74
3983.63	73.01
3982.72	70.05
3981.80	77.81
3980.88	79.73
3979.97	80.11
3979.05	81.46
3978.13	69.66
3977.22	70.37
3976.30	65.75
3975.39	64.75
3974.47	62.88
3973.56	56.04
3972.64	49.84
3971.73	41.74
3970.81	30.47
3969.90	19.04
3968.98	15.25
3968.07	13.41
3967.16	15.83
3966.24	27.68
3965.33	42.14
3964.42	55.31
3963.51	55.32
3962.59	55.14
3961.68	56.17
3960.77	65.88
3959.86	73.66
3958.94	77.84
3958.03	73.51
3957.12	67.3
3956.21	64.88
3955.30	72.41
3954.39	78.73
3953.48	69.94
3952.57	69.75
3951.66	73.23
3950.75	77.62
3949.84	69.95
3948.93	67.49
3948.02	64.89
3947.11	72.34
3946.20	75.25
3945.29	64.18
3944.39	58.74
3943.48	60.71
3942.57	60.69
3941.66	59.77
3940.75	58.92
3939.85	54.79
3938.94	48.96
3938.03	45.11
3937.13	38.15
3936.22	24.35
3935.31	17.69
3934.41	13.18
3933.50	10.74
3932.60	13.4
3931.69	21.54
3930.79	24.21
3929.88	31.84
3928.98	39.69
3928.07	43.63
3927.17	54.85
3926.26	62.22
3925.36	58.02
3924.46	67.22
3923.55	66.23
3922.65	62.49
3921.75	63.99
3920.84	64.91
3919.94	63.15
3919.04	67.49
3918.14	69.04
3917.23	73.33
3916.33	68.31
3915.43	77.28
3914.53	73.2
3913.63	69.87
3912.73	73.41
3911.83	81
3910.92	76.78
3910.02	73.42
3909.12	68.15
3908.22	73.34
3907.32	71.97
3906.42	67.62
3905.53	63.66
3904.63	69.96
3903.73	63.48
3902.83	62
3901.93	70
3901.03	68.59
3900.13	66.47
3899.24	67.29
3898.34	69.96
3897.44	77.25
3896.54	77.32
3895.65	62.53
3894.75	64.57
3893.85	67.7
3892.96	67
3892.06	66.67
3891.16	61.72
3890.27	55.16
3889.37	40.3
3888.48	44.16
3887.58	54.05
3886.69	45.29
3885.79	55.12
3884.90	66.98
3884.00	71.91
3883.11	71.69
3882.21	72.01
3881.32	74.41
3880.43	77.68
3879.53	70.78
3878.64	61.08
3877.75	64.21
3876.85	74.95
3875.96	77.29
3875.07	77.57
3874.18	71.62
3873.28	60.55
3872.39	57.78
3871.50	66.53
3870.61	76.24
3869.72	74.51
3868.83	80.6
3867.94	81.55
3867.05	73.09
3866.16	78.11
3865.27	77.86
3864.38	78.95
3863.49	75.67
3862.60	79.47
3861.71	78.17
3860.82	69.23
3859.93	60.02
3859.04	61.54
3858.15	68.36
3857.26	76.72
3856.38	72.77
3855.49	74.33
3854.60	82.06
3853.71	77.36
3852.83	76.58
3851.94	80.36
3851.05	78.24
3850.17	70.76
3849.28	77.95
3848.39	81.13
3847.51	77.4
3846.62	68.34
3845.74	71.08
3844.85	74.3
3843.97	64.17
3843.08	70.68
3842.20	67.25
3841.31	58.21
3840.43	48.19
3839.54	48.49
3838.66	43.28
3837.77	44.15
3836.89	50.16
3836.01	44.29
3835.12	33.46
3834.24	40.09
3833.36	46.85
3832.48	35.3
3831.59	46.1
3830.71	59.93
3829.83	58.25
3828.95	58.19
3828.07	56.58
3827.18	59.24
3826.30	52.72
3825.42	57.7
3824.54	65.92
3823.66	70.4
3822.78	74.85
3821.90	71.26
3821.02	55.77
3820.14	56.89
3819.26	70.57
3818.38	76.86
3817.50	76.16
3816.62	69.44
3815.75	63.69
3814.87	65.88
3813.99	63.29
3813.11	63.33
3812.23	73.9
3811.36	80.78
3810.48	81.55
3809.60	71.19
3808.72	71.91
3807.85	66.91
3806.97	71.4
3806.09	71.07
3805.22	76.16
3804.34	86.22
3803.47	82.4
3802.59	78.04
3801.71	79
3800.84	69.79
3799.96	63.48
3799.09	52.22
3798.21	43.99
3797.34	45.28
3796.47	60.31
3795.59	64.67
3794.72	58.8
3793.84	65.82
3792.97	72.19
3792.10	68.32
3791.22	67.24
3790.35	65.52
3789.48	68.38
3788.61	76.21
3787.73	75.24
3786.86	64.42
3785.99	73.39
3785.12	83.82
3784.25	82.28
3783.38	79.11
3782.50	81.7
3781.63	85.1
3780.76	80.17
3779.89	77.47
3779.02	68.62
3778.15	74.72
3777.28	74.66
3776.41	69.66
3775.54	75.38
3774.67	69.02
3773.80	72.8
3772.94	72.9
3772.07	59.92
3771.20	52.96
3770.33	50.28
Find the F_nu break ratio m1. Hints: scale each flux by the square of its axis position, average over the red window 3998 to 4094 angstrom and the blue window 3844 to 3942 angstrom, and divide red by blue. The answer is 1.37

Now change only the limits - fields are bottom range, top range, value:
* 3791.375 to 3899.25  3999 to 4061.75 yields 1.35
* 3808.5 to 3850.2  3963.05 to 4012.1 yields 1.21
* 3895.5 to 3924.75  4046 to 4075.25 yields 1.25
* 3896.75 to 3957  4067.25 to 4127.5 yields 1.45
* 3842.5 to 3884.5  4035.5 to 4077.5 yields 1.21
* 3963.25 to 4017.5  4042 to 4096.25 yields 1.20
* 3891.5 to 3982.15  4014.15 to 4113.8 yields 1.44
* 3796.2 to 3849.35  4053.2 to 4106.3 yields 1.42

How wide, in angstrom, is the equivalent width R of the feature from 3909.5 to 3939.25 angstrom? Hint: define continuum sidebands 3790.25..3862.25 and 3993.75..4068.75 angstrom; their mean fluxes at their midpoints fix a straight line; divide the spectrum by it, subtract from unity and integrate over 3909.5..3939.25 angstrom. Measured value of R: 8.1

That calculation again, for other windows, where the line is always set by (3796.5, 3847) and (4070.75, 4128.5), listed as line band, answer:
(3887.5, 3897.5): 0.86 angstrom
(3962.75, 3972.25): 5.19 angstrom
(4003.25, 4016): -1.20 angstrom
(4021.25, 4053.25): -2.08 angstrom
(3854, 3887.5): -2.83 angstrom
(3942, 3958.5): 0.38 angstrom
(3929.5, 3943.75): 6.85 angstrom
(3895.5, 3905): -0.19 angstrom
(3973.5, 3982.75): 0.11 angstrom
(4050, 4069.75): -0.91 angstrom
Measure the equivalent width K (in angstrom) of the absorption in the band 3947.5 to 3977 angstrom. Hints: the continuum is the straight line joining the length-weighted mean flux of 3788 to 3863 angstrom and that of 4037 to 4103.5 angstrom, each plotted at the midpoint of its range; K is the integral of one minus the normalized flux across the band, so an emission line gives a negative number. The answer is 6.9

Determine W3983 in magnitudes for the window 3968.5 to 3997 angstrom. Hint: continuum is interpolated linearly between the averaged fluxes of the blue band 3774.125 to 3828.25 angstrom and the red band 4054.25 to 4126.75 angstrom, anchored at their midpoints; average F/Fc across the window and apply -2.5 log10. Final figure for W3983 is 0.10 mag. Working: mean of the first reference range 69.7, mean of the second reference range 79.9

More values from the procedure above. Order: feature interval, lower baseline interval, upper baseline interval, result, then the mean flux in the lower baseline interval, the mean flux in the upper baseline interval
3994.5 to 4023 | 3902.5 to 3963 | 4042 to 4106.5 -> -0.157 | 60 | 78.9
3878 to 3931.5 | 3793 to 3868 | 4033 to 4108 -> 0.099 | 66.1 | 79.3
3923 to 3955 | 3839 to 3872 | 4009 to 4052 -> 0.419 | 72.2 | 81.3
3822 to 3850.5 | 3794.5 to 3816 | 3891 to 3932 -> 0.146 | 68.3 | 64.4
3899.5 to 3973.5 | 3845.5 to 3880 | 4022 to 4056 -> 0.323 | 73.4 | 80.8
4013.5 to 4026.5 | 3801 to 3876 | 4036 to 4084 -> -0.053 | 67.5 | 80.2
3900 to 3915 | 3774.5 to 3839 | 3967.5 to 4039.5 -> 0.010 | 65.9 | 75.6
